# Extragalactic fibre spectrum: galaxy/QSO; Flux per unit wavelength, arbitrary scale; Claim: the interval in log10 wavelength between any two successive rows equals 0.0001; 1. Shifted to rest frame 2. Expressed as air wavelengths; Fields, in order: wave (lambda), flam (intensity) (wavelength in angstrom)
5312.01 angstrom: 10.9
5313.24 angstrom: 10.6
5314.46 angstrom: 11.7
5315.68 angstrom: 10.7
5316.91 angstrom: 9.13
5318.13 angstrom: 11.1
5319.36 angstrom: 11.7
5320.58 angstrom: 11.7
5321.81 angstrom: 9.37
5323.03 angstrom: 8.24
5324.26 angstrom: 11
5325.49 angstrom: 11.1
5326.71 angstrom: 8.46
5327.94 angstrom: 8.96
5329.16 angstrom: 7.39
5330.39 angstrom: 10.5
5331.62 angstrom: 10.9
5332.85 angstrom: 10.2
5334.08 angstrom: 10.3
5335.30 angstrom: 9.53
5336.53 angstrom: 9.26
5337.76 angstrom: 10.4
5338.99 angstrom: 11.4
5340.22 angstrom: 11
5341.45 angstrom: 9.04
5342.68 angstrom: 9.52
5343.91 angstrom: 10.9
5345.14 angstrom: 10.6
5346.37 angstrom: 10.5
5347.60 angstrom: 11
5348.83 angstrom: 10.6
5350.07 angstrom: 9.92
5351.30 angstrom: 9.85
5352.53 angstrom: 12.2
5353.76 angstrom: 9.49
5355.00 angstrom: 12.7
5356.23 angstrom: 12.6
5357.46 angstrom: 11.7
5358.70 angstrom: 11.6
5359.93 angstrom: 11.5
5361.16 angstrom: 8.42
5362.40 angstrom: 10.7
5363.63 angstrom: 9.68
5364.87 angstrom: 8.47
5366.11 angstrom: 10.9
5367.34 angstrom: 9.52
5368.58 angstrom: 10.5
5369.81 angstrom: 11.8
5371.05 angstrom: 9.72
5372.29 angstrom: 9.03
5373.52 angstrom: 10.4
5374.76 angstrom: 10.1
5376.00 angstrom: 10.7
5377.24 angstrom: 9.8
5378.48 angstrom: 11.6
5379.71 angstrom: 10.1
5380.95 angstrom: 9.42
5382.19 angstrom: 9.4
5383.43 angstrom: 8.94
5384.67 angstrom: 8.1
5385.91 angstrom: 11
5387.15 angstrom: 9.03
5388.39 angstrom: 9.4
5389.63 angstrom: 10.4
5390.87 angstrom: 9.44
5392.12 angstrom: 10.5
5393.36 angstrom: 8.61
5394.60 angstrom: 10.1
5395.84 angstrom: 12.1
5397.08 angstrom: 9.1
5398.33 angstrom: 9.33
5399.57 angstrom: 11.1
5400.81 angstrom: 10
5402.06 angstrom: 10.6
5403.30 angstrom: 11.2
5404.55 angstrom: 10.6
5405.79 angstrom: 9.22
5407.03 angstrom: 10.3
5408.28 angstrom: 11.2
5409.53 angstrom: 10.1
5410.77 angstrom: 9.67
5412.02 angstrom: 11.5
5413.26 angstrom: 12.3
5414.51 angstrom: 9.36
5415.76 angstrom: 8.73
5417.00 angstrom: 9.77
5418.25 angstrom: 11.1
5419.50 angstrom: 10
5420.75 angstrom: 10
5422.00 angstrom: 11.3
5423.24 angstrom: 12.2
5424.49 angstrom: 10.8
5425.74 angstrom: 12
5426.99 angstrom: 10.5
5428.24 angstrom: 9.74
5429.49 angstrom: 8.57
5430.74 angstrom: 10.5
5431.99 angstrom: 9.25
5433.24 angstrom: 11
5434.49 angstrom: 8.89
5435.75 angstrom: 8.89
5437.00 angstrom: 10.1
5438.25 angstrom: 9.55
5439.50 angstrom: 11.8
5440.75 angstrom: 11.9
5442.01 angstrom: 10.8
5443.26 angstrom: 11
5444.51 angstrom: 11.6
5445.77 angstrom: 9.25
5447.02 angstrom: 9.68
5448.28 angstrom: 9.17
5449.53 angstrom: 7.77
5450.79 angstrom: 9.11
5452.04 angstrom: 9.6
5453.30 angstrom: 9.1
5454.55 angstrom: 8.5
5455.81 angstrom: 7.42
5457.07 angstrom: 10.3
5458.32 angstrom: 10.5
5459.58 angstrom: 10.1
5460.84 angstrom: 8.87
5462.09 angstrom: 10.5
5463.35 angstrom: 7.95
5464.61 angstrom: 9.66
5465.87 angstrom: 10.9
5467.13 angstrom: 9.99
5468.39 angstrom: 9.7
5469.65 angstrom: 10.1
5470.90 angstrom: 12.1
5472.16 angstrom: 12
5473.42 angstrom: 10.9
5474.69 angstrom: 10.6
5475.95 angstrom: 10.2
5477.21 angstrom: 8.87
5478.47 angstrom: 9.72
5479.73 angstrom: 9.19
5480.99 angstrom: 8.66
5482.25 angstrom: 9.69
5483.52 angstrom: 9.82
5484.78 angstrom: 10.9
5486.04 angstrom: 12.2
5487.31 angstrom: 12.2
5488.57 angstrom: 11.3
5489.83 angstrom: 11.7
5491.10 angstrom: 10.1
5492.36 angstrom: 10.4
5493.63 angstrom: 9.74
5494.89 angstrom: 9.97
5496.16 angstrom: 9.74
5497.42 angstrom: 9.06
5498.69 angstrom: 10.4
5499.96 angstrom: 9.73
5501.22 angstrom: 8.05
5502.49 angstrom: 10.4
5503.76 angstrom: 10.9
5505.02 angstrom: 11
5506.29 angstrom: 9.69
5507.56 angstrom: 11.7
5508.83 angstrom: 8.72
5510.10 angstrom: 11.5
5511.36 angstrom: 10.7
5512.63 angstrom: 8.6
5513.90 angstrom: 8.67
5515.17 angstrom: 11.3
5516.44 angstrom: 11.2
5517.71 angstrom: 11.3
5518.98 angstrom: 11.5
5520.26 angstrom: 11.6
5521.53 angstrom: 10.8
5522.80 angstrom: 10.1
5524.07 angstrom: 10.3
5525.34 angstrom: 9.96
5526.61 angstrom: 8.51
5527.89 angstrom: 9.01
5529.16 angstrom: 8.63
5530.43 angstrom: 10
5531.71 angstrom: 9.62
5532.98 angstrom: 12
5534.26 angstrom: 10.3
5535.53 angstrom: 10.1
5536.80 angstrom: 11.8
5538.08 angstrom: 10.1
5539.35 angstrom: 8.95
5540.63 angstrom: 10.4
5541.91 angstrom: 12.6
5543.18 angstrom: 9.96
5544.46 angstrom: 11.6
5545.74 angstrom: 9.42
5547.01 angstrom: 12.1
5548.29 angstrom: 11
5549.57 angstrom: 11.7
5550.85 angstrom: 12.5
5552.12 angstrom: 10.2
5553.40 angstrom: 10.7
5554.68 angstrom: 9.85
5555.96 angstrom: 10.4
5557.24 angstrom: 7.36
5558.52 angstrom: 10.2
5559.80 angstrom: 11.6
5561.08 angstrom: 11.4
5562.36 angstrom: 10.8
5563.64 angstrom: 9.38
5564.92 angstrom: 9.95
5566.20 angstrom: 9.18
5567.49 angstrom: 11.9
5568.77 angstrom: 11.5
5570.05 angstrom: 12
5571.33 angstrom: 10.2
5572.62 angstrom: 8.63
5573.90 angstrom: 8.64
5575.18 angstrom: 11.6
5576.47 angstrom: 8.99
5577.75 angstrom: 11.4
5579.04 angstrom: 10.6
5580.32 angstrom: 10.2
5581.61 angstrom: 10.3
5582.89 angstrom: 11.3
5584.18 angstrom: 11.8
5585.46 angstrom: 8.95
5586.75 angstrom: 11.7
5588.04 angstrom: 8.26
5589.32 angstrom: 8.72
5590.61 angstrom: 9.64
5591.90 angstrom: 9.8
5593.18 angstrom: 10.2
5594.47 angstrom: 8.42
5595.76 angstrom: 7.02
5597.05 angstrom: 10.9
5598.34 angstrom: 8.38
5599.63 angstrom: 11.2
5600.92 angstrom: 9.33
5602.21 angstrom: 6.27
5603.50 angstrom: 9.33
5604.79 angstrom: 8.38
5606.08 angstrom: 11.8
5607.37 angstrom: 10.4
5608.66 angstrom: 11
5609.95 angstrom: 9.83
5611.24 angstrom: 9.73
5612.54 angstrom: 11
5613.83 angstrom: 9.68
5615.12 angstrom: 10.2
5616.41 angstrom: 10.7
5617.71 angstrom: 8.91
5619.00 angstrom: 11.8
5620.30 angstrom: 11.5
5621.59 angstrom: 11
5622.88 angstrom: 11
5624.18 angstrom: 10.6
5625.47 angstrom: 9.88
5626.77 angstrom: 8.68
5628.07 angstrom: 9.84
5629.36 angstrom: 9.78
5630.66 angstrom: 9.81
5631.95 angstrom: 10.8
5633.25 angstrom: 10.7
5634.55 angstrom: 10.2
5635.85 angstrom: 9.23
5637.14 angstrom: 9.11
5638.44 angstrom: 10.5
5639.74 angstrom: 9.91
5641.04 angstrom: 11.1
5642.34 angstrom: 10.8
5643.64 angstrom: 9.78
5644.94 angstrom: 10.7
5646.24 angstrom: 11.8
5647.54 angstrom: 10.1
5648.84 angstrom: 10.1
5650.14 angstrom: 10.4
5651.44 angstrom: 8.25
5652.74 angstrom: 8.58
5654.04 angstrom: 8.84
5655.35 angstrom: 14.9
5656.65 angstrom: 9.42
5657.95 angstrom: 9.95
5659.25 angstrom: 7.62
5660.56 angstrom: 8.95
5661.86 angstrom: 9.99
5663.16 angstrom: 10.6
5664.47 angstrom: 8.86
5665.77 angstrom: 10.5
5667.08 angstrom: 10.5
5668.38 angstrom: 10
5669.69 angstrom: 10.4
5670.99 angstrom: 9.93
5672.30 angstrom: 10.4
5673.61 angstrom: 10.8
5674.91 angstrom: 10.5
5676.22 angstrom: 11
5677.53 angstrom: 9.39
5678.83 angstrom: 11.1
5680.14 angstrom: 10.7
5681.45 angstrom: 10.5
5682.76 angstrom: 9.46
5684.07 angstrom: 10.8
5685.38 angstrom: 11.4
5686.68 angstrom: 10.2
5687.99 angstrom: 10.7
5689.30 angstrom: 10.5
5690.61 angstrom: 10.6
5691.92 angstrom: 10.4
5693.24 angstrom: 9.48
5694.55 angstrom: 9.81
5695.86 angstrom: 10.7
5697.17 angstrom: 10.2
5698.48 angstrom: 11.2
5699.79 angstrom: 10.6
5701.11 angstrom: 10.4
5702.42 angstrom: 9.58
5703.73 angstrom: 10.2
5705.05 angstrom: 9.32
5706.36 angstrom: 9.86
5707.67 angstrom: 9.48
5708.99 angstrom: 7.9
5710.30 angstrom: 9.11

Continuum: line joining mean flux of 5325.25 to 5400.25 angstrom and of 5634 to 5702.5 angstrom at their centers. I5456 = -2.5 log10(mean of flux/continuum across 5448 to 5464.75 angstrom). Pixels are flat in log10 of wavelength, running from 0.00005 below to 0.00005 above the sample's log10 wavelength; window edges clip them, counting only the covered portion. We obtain 0.11 mag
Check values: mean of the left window 10.2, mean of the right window 10.2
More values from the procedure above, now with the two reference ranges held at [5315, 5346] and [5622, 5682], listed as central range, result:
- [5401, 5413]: -0.04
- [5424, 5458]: 0.03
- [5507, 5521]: -0.05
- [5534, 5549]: -0.06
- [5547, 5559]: -0.04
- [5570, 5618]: 0.03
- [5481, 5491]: -0.08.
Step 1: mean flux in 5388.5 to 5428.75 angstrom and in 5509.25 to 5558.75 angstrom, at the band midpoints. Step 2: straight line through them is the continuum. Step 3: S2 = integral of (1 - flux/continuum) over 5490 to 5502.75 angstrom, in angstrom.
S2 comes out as 0.7 angstrom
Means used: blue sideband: 10.4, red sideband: 10.4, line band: 9.81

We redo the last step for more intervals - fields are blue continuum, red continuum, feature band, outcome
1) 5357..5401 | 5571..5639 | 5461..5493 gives -1.1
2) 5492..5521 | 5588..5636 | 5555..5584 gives -1.0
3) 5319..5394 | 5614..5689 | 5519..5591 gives -1.2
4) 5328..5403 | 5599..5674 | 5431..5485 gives 1.4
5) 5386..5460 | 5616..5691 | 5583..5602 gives 1.2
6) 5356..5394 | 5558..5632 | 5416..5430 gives -0.6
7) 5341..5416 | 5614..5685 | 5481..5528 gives -0.4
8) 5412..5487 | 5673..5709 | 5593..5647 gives 1.1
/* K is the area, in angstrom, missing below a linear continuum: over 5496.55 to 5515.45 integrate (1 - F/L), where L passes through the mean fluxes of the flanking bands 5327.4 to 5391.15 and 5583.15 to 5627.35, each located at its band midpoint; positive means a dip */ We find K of 0.0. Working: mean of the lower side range 10.2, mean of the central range 10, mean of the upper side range 9.9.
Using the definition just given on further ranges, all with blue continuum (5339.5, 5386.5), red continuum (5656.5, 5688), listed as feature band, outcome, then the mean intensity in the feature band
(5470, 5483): 0.1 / 10.2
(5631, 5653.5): 0.1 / 10.1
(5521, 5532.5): 0.6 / 9.68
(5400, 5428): -0.7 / 10.6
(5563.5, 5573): -0.2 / 10.4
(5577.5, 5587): -0.5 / 10.7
